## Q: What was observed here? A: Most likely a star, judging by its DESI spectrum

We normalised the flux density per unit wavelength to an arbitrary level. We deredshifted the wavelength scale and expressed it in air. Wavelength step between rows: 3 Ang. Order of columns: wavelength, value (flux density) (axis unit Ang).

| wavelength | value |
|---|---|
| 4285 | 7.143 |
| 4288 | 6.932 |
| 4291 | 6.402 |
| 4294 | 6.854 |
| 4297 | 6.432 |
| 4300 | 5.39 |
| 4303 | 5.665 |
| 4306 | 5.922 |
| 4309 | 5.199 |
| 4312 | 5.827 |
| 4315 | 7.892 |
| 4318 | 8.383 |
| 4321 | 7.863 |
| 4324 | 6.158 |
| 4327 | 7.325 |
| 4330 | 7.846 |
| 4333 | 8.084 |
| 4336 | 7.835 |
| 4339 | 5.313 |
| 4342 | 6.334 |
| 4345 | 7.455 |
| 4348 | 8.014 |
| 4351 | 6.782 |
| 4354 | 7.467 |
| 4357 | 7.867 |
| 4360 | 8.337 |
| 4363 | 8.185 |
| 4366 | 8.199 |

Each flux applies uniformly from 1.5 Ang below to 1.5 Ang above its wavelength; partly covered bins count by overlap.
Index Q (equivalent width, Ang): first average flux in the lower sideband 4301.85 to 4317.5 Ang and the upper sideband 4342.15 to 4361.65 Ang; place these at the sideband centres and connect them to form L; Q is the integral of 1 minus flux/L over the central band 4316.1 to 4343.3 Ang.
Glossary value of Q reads -1.6 Ang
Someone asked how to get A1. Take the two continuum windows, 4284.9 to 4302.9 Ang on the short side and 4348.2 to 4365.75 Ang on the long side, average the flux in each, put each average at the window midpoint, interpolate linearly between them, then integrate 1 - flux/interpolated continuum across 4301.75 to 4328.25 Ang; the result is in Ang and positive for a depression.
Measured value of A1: 0.7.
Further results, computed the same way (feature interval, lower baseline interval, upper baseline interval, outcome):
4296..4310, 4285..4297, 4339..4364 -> 2.4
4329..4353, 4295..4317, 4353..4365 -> 0.5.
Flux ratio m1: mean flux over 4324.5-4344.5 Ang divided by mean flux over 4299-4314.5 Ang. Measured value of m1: 1.2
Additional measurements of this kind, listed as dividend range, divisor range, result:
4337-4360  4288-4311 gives 1.18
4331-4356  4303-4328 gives 1.07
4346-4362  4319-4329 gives 1.07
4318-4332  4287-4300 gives 1.15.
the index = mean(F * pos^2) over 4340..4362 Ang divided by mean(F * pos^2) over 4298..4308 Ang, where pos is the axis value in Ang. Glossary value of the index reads 1.3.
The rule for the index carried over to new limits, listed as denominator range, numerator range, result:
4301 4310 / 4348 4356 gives 1.34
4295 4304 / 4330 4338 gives 1.34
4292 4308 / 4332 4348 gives 1.19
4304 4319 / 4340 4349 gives 1.10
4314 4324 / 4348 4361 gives 1.00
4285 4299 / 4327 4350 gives 1.11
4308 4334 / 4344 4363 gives 1.09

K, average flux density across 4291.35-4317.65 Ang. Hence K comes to 6.26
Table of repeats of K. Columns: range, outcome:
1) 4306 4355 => 7.07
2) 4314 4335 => 7.65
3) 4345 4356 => 7.45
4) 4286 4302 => 6.4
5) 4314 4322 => 8.07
